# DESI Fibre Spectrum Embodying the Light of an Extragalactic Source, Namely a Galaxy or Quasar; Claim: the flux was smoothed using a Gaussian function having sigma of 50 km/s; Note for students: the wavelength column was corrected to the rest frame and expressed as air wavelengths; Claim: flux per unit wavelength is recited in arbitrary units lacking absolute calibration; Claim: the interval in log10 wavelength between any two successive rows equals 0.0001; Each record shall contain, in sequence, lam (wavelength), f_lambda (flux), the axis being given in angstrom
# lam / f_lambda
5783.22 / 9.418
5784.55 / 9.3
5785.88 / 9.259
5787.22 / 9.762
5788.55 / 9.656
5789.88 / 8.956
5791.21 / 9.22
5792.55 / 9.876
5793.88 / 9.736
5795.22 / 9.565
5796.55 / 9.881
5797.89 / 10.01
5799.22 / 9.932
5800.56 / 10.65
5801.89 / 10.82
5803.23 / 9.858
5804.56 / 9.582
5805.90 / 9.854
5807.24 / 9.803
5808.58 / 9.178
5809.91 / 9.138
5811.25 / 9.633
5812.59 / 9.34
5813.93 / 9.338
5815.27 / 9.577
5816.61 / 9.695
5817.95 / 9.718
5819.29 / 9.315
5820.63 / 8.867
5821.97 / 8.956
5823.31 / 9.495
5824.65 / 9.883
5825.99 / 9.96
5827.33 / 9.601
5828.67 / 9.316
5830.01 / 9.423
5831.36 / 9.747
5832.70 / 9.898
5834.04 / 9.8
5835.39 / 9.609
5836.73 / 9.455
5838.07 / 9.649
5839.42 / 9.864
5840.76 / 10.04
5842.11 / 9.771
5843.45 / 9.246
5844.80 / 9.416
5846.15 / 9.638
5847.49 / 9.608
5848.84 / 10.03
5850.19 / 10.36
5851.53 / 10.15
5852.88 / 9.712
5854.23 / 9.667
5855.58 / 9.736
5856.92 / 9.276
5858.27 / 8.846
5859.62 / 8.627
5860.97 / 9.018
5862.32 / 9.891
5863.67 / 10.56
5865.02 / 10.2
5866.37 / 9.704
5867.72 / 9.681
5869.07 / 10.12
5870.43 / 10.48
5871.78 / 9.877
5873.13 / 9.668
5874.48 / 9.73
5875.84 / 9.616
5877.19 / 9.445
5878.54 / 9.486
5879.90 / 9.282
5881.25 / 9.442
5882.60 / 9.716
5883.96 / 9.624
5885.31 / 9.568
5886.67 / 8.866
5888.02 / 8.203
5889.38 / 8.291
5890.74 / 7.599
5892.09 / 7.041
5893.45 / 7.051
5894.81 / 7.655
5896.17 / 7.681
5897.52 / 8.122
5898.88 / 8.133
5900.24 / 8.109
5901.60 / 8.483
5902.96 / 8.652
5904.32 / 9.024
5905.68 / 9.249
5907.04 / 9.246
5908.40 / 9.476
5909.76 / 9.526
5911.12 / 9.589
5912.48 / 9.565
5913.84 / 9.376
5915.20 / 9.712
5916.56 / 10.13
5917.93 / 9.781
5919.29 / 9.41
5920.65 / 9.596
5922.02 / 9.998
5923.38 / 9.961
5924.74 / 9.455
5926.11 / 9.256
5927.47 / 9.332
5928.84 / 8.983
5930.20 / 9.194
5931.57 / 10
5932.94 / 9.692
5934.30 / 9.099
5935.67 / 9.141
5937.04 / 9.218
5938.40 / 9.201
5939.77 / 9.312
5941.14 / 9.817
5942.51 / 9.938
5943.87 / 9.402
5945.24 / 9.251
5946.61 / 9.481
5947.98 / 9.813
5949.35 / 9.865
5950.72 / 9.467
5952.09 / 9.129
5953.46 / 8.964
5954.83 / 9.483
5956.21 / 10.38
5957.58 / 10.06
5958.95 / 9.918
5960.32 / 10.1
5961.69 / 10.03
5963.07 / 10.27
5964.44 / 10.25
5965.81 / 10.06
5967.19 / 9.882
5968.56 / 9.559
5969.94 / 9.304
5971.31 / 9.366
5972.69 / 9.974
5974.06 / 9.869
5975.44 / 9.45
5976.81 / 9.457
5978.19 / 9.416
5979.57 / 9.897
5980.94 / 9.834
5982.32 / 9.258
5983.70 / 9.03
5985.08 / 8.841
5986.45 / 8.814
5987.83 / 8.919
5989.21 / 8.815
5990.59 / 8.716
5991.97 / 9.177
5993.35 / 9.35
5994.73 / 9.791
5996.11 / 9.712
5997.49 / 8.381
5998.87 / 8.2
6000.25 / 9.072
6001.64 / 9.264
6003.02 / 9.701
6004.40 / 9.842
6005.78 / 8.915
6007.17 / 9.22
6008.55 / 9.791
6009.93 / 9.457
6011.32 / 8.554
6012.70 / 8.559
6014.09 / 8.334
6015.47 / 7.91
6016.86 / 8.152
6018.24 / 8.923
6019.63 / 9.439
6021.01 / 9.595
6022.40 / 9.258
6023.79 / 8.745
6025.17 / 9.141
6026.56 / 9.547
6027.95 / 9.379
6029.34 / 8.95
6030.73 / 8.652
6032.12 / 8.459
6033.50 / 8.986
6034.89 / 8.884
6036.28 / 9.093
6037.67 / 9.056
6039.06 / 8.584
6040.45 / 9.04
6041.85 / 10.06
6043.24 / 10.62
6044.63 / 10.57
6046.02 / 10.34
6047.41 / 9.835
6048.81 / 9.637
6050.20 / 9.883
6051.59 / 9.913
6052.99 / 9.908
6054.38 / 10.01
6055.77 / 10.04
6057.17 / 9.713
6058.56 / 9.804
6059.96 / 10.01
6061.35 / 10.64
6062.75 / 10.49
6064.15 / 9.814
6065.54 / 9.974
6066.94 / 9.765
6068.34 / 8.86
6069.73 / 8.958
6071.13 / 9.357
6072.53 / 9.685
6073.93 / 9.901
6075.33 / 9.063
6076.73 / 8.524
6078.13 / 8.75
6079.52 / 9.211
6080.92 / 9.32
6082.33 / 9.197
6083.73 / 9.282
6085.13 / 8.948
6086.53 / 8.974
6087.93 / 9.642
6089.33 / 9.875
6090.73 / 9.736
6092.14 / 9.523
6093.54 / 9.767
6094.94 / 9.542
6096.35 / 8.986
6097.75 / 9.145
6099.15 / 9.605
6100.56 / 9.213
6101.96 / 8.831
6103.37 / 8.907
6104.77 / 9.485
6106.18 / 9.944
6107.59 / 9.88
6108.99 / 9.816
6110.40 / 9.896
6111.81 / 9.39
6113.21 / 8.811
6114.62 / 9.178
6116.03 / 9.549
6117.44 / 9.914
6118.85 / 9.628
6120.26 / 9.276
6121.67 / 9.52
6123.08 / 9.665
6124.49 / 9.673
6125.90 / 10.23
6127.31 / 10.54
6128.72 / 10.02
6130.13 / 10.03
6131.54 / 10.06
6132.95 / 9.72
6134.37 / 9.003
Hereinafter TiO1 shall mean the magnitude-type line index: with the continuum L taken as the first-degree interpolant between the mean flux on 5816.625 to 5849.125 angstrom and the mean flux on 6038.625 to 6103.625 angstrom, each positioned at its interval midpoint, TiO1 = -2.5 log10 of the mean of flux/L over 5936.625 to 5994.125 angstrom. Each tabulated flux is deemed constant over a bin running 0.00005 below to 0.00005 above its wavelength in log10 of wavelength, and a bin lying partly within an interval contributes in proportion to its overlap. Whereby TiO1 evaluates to 0.01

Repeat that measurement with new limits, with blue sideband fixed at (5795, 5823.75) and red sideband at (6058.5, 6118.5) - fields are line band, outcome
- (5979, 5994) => 0.04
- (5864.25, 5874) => -0.04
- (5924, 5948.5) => 0.02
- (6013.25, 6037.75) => 0.07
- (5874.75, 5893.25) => 0.08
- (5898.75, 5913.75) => 0.06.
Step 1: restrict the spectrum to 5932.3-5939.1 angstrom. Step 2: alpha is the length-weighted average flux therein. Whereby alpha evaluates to 9.27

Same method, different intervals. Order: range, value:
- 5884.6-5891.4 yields 8.51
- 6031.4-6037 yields 8.87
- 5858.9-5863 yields 9.17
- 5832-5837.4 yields 9.7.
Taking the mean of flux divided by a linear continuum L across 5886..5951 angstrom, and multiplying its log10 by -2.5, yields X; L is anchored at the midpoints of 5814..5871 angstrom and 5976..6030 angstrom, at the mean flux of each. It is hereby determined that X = 0.04 mag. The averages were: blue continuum 9.65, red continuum 9.11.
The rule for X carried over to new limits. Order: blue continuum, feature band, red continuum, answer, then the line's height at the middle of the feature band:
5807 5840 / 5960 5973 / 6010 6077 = -0.05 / 9.44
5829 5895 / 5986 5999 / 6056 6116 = 0.05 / 9.45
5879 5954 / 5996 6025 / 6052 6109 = 0.04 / 9.35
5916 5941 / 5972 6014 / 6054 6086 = 0.03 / 9.51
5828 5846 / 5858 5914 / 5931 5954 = 0.05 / 9.55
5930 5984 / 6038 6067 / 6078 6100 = -0.06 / 9.43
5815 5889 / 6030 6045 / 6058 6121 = 0.03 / 9.49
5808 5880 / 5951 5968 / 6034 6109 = -0.03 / 9.58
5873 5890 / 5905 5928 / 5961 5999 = -0.03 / 9.34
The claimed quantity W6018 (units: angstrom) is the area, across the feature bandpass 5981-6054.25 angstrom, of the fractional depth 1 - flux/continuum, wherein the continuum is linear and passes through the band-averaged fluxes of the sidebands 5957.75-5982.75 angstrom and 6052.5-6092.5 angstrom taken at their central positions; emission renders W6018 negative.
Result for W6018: 3.5 angstrom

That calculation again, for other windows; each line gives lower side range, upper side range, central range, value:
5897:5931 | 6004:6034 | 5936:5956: -0.6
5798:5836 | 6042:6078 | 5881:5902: 3.0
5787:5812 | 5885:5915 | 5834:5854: -1.1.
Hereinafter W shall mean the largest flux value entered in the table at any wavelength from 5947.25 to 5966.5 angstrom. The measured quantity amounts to 10.38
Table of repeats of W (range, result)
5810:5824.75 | 9.883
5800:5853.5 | 10.82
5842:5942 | 10.56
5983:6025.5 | 9.842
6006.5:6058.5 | 10.62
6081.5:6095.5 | 9.875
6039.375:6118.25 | 10.64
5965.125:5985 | 10.06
